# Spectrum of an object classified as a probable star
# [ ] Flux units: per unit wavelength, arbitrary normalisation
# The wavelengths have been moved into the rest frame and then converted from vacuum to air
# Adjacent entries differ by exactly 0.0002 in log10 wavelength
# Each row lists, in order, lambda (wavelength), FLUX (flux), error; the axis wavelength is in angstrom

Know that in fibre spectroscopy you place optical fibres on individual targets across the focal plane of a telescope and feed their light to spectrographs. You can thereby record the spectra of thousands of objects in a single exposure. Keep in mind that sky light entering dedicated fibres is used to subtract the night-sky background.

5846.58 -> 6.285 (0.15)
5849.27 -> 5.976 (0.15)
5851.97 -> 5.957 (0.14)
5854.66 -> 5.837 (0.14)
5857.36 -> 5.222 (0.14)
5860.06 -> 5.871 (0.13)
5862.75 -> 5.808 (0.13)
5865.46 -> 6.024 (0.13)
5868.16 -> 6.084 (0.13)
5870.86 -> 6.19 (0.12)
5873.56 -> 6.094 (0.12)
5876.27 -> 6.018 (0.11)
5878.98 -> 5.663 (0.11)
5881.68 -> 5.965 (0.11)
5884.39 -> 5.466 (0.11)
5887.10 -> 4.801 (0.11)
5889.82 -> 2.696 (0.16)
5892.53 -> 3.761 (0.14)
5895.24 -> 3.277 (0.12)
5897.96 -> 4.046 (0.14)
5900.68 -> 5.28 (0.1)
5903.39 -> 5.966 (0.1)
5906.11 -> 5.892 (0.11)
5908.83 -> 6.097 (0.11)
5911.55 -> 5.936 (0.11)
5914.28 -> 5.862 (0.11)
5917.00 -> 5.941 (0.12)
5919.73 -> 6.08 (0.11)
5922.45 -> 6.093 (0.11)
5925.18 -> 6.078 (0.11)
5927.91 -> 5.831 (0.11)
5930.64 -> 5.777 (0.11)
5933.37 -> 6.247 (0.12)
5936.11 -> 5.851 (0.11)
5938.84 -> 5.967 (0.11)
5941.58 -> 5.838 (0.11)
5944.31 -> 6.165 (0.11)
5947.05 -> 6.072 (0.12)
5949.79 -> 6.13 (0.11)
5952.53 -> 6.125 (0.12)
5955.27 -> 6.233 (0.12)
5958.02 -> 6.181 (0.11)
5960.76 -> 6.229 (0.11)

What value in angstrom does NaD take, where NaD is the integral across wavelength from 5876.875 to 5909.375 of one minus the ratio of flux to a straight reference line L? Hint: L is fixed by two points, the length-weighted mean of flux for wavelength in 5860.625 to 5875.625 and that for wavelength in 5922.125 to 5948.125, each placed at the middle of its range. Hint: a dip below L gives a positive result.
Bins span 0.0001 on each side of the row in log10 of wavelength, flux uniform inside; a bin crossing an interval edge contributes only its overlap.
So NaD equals 6.0 angstrom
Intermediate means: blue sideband 6.03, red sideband 5.99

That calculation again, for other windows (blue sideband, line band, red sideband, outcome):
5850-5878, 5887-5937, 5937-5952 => 5.29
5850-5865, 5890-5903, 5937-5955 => 3.95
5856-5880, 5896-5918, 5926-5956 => 1.48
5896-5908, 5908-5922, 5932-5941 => -1.18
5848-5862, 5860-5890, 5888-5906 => -3.36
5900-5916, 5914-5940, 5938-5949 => -0.13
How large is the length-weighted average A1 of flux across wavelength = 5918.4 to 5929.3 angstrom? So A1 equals 6.02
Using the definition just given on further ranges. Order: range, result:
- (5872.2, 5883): 5.94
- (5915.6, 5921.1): 6.02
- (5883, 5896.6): 4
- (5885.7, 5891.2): 3.76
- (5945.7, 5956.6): 6.14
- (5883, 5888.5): 5.11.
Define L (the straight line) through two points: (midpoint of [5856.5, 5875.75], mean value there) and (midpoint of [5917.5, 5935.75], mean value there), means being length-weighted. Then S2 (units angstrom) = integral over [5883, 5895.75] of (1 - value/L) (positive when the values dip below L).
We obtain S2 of 4.1 angstrom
